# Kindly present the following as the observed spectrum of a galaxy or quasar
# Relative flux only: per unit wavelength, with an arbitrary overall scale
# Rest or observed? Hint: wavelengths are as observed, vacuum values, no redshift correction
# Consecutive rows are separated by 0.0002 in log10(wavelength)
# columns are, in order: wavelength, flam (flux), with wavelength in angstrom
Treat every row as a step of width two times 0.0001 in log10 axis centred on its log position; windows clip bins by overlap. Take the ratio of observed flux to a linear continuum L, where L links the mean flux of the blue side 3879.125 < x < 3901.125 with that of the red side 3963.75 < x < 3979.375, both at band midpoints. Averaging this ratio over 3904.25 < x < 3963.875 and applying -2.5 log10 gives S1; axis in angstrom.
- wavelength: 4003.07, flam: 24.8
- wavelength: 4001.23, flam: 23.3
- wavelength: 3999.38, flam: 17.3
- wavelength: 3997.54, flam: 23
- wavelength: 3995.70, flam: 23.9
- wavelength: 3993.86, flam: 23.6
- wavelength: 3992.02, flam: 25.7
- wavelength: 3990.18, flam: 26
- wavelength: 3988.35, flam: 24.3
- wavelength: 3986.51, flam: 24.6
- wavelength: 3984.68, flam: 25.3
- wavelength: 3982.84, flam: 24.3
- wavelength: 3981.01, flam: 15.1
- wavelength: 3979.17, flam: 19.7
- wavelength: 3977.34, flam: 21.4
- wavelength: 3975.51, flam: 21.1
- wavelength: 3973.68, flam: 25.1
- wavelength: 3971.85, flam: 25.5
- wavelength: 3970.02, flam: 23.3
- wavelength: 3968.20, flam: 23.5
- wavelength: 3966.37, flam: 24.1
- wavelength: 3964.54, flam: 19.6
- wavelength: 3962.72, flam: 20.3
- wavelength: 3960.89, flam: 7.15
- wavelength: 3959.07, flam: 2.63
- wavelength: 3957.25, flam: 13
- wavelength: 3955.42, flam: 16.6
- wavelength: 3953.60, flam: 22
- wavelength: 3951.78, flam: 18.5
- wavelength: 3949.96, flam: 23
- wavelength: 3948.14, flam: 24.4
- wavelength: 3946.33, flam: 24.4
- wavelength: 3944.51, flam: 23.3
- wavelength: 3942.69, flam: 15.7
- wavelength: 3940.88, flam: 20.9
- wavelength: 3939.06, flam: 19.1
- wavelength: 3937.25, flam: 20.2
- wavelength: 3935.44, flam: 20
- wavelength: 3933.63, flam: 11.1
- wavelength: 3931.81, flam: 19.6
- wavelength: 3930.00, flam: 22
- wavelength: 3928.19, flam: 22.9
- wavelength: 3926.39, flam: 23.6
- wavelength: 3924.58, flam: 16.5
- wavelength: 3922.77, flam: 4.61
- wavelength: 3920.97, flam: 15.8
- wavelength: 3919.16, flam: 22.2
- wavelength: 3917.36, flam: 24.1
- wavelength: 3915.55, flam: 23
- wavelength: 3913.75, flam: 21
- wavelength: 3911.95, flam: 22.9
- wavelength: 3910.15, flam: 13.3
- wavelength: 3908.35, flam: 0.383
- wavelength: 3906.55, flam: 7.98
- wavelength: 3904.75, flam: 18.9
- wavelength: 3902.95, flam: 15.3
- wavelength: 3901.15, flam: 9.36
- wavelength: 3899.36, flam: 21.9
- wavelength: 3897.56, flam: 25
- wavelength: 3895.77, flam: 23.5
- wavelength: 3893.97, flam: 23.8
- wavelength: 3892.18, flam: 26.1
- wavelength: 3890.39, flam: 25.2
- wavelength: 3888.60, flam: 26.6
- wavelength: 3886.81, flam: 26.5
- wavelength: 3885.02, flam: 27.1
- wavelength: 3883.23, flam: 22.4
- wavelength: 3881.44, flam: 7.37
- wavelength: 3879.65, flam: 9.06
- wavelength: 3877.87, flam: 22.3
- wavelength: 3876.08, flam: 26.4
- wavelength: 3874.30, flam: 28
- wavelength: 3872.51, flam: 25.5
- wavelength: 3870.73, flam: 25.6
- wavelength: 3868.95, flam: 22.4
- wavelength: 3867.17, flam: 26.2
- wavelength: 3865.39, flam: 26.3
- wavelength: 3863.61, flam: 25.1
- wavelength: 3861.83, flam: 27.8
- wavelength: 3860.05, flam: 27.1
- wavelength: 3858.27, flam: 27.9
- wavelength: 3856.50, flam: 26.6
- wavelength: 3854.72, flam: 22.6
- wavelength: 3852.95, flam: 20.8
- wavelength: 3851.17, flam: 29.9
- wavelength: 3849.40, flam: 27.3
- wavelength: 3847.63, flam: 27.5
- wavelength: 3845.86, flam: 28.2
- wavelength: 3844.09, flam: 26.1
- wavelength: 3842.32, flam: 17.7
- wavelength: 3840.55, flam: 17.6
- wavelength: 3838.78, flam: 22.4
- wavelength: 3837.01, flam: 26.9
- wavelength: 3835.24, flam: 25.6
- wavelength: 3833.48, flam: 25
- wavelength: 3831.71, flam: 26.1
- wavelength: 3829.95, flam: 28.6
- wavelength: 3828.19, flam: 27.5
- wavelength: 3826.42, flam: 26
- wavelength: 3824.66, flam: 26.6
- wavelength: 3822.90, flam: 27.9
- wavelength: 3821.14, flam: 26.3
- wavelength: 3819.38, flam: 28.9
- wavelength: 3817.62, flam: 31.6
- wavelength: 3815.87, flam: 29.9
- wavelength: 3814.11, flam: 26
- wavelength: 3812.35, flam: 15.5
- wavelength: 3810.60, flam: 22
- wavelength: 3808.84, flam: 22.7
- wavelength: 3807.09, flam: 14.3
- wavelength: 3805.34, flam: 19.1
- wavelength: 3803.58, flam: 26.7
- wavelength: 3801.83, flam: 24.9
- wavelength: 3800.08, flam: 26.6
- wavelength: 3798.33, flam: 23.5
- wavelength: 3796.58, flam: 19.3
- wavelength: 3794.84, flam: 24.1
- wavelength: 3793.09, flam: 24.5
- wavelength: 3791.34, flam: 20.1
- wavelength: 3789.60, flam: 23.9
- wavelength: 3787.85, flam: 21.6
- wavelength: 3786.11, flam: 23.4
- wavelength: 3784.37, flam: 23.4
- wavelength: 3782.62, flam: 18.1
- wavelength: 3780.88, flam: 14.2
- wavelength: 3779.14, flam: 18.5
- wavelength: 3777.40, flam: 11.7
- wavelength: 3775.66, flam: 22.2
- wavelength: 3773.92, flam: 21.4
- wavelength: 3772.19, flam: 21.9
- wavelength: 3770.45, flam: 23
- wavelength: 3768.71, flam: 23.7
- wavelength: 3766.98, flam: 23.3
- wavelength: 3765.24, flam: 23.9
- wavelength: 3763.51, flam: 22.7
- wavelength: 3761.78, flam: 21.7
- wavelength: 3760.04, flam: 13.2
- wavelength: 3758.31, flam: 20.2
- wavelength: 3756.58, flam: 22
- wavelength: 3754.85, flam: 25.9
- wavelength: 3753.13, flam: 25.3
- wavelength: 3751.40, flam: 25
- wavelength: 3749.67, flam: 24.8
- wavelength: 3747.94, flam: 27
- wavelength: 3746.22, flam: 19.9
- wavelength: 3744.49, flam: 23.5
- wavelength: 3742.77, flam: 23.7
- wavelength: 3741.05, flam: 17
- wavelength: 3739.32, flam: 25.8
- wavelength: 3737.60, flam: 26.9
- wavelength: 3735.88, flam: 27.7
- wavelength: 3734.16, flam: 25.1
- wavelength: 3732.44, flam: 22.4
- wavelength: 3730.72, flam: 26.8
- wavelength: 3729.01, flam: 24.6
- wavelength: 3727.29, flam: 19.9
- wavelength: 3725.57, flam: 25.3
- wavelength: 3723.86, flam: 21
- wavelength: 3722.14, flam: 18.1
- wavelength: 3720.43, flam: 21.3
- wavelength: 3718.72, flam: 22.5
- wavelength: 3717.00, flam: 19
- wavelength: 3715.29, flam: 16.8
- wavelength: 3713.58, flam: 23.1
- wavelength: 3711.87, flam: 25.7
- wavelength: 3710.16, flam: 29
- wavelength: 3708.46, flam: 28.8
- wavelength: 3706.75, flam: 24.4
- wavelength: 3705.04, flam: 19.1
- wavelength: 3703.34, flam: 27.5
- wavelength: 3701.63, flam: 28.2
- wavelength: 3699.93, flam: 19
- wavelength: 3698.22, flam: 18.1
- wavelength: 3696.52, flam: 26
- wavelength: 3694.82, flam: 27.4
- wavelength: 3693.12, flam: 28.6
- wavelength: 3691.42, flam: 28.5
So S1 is 0.256 mag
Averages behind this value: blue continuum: 21.8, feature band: 17.6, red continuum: 22.7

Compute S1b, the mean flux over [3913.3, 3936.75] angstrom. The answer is 18.9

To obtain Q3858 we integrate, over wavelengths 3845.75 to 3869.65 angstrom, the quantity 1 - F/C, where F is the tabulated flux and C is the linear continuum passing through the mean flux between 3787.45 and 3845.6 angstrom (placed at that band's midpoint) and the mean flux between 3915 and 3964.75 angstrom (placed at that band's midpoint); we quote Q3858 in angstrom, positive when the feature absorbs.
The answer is -4.1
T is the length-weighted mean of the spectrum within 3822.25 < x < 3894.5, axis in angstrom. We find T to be 24.7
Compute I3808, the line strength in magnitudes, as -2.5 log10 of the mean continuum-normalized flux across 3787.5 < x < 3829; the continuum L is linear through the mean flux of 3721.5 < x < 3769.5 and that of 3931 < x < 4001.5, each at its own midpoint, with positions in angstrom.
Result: -0.08 mag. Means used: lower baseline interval 23.1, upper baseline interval 20.5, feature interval 24.2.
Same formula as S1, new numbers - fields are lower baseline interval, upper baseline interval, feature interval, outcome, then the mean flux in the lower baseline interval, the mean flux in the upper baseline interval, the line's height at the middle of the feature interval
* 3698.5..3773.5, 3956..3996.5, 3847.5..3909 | -0.027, 23.1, 20.8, 21.8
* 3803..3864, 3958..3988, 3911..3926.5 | 0.162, 25.1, 20.2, 22.1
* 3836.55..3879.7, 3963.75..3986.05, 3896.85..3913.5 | 0.495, 24.8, 22.4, 23.8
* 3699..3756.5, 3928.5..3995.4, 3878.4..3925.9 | 0.152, 23.6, 20.5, 21.3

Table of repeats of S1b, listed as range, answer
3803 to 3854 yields 24.8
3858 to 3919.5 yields 21.4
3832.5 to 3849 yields 24.2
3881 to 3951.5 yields 19.6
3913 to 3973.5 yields 19.3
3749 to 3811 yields 21.7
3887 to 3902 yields 22.9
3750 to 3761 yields 22.1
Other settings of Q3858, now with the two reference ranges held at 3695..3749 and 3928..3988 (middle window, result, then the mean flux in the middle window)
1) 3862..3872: -1.9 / 25.3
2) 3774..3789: 2.1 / 19.3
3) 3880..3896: -1.3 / 22.7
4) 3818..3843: -4.1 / 25.4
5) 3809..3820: -1.7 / 25.4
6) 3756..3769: 0.9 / 21.2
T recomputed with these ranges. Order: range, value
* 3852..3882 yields 23.5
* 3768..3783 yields 19.4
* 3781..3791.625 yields 21.3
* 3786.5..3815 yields 22.2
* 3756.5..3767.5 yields 20.8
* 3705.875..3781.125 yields 22.6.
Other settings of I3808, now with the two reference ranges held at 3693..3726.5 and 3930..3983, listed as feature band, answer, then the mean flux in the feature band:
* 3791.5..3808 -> -0.03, 22.4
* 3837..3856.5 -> -0.15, 24.3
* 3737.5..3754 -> -0.05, 23.8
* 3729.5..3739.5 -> -0.13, 25.8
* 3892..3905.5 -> 0.01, 20.2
